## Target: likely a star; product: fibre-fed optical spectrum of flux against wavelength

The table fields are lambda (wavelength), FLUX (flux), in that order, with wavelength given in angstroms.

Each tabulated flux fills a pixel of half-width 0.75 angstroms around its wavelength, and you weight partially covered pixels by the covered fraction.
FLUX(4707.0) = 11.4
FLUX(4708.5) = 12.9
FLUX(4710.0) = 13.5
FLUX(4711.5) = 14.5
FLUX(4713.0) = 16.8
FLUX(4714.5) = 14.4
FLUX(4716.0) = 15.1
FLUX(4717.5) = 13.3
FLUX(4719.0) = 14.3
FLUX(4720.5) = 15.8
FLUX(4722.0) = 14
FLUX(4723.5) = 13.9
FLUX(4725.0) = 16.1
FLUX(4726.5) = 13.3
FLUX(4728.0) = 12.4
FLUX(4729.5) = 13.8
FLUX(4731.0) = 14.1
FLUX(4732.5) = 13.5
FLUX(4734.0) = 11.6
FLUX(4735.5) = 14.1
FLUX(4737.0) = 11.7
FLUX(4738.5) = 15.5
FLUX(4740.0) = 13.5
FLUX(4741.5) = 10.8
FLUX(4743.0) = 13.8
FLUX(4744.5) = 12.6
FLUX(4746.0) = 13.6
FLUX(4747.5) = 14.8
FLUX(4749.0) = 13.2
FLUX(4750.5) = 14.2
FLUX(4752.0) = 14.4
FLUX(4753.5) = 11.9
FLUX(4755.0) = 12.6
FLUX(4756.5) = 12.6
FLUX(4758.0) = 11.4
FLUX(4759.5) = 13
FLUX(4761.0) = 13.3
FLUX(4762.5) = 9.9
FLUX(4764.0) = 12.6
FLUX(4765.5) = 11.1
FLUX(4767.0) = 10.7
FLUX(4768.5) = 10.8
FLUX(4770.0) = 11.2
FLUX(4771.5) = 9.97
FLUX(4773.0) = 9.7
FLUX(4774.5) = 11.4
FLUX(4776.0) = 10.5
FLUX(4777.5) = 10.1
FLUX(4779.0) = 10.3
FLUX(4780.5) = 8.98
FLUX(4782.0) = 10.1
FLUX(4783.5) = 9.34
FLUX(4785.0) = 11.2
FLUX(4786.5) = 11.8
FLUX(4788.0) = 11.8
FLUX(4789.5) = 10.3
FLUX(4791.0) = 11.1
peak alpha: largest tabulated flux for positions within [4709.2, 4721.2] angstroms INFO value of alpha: 16.8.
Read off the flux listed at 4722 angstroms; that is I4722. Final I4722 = 14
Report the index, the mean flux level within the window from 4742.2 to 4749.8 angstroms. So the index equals 13.6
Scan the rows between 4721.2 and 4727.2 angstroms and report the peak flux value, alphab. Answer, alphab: 16.1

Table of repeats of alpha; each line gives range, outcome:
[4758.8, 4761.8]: 13.3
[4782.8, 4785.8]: 11.2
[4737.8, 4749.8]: 15.5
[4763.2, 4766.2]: 12.6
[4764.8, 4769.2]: 11.1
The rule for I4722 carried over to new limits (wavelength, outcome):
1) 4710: 13.5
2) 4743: 13.8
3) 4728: 12.4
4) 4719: 14.3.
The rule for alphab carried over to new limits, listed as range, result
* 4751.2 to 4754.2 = 14.4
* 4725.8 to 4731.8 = 14.1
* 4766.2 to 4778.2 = 11.4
